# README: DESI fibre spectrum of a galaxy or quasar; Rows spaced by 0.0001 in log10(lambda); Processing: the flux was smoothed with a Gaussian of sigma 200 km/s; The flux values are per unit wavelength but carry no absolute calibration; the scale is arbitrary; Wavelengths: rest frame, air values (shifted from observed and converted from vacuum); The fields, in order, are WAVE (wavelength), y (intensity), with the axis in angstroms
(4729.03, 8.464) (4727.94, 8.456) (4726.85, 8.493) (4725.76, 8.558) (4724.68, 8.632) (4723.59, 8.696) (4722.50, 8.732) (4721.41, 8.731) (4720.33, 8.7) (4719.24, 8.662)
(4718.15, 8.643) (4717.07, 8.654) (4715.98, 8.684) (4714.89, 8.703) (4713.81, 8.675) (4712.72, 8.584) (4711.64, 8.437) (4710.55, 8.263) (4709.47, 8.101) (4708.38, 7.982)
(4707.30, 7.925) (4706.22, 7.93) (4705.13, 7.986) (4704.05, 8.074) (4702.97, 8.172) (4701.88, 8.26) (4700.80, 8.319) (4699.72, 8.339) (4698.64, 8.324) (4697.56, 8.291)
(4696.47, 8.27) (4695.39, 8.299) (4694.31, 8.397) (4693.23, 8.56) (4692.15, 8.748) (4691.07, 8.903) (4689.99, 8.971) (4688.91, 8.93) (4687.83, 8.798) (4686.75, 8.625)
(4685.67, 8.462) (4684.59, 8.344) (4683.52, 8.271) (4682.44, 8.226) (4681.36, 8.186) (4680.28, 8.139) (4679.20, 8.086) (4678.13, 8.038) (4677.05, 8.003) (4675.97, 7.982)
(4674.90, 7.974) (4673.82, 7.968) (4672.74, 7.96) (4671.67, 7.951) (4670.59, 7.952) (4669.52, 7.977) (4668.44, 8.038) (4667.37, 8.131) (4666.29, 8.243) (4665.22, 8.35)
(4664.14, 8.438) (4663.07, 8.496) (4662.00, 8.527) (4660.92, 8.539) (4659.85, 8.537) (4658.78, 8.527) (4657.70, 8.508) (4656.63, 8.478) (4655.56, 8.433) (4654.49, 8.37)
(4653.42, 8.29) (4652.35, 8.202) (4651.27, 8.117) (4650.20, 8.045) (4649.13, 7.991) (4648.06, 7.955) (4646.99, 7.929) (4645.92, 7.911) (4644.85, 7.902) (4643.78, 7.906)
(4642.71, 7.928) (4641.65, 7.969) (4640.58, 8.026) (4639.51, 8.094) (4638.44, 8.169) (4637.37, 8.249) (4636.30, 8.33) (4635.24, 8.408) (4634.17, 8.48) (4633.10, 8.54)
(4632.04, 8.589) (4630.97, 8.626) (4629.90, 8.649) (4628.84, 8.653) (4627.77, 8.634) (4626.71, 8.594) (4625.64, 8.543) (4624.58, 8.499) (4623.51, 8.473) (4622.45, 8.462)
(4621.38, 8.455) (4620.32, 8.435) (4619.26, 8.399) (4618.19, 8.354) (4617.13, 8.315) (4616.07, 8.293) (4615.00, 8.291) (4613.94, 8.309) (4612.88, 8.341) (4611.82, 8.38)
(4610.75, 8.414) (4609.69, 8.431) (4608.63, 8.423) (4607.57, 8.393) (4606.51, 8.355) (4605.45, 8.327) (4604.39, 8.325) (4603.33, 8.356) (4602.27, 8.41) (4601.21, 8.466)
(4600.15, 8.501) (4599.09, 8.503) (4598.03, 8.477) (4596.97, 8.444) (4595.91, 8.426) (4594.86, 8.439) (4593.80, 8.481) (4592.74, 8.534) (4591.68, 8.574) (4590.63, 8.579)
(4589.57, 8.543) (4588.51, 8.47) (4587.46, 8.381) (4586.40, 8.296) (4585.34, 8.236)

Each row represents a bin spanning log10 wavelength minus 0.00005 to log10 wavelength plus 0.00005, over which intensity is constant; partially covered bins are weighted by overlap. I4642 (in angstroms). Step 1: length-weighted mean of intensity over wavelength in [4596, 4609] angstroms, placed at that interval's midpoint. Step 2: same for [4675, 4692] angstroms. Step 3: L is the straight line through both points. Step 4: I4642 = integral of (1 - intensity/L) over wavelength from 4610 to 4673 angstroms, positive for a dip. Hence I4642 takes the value 0.79 angstroms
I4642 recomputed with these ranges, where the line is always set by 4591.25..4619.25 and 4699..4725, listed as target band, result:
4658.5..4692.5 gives 0.4 angstroms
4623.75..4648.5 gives 0.3 angstroms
